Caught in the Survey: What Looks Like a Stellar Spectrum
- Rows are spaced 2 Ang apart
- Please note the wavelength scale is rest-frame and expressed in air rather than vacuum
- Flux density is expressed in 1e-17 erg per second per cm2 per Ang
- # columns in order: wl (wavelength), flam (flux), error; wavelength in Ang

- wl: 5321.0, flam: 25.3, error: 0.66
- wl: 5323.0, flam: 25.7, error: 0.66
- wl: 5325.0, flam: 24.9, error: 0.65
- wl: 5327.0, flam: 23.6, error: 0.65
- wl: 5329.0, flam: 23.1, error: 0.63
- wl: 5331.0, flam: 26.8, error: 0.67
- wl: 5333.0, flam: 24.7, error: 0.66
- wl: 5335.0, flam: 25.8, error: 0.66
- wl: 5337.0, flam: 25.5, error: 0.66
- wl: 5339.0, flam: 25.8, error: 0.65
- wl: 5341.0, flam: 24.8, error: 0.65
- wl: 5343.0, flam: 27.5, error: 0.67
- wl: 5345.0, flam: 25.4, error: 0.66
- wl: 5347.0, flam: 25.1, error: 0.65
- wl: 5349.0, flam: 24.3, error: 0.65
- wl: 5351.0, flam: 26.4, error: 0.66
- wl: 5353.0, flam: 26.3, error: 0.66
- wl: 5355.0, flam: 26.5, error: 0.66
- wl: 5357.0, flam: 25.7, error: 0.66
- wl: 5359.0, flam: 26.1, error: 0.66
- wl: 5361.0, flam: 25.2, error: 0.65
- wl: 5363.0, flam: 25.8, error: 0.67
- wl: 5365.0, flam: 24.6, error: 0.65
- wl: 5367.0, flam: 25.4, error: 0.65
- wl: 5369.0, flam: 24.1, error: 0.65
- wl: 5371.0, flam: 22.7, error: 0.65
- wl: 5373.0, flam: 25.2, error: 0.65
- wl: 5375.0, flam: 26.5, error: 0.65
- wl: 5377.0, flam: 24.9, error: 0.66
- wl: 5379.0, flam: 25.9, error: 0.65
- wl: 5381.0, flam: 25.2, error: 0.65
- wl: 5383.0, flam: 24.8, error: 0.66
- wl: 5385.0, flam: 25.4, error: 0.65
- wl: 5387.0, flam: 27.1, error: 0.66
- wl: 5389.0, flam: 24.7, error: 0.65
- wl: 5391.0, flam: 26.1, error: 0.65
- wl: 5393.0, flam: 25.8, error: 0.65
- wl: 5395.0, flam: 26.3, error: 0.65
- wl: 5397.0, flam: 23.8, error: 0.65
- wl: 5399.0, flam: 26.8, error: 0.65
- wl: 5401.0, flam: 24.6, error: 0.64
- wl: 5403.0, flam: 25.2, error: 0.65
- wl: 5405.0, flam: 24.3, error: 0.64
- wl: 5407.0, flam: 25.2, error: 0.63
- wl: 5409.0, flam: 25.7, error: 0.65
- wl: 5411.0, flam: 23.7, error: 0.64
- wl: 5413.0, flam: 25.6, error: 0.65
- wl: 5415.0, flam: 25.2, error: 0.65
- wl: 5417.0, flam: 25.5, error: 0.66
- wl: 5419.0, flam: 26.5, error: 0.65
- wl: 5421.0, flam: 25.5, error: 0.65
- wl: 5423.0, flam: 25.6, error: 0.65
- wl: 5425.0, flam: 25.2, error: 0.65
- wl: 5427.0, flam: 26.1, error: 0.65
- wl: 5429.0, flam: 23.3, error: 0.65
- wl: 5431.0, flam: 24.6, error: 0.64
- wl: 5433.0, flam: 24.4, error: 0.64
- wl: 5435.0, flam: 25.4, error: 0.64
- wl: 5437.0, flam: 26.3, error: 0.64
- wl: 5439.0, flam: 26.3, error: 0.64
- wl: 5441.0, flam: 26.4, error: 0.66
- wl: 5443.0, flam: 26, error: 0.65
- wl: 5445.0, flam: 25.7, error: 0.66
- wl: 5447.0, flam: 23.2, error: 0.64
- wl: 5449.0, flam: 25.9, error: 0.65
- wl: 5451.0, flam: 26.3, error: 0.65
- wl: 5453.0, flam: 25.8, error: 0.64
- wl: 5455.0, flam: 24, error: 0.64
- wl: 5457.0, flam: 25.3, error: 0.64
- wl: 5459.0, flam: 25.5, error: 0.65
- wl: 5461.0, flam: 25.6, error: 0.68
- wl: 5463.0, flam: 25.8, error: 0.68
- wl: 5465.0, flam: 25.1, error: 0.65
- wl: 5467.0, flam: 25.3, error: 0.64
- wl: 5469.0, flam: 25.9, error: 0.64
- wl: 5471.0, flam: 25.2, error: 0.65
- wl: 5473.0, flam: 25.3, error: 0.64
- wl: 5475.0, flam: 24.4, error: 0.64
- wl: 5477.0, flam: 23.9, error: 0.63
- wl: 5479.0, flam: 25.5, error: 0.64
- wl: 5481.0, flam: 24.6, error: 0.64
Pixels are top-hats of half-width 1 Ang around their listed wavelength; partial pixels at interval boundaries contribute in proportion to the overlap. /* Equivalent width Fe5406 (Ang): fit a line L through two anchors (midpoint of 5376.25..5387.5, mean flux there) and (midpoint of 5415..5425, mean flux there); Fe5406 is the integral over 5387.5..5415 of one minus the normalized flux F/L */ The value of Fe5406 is 0.4 Ang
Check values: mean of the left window 25.5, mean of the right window 25.7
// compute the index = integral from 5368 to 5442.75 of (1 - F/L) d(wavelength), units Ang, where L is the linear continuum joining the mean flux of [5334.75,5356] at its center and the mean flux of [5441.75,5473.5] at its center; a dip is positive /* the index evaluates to 0.7 Ang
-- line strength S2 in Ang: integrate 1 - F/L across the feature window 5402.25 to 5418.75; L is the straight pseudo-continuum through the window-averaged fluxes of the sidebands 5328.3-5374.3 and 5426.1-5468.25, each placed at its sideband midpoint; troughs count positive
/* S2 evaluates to 0.16 Ang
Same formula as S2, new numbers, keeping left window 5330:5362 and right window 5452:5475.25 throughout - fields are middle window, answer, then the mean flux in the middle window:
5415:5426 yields -0.1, 25.6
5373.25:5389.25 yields 0.0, 25.6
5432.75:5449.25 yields -0.1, 25.5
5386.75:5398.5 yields 0.0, 25.6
